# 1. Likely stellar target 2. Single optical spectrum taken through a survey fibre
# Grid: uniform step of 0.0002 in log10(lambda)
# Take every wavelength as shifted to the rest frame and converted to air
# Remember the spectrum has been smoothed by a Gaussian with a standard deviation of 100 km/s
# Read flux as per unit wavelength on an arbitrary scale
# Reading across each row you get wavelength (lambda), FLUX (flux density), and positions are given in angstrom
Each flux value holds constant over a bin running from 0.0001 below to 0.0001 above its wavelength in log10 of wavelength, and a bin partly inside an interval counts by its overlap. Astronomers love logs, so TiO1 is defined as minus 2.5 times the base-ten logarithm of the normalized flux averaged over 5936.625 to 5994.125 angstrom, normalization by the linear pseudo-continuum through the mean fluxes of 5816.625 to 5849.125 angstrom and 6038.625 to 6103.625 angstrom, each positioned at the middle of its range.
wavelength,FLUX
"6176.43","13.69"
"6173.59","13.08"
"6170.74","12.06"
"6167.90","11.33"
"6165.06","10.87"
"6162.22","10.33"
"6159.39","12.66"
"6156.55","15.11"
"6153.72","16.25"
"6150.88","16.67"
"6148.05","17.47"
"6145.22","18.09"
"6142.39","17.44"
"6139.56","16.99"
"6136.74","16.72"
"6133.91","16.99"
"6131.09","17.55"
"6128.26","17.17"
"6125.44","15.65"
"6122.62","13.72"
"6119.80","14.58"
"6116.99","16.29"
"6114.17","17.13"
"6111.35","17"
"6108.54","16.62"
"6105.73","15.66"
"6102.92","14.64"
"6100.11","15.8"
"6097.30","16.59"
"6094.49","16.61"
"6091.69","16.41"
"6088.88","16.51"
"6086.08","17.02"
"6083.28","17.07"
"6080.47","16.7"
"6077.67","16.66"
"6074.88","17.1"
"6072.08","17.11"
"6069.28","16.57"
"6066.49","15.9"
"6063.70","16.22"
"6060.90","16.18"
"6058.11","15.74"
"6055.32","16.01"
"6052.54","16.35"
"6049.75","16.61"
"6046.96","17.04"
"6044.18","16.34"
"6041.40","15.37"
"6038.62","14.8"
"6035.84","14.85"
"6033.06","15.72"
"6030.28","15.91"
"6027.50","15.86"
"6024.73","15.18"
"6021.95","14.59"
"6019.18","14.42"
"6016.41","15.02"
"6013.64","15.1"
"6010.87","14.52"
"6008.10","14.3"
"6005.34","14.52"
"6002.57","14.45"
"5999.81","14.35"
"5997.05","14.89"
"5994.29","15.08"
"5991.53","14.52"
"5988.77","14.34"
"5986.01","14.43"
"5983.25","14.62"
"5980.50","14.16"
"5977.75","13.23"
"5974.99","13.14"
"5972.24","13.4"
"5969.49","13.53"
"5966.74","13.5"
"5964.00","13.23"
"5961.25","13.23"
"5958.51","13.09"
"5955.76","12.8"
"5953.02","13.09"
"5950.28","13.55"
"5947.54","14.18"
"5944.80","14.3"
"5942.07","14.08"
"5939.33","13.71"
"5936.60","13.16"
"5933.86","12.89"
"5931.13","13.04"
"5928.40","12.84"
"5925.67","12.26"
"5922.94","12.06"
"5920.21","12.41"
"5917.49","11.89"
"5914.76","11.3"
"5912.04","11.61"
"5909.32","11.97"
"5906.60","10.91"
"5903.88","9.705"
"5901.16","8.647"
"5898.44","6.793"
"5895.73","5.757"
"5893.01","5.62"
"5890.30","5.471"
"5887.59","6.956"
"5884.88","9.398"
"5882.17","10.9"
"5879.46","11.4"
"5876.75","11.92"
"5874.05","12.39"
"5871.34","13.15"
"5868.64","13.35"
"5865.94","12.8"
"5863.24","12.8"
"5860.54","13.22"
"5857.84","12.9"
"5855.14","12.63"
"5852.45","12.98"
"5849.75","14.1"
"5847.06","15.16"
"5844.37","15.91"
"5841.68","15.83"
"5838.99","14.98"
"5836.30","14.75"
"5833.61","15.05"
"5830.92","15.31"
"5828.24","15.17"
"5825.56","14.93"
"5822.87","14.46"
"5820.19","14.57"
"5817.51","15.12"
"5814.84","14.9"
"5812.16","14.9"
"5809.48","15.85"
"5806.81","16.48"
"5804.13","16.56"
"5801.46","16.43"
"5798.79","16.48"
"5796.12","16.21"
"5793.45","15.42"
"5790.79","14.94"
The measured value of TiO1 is 0.15 mag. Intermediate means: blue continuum 15.1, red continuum 16.4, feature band 13.7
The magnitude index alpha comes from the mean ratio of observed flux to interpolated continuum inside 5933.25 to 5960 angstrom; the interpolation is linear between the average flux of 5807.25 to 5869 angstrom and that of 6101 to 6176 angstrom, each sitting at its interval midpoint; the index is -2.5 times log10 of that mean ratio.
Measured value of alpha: 0.10 mag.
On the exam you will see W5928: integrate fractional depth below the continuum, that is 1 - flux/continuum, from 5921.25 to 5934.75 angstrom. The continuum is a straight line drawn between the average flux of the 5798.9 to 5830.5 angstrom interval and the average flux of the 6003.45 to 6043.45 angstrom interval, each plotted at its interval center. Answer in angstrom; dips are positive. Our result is 2.3 angstrom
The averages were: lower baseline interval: 15.4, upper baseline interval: 15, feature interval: 12.6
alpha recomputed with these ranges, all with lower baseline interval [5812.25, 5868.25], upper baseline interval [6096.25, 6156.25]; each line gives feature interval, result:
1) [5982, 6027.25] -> 0.062 mag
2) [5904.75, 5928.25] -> 0.253 mag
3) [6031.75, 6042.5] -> 0.042 mag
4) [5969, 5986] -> 0.120 mag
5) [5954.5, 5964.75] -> 0.165 mag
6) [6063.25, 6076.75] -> -0.041 mag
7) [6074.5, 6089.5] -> -0.050 mag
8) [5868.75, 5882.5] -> 0.201 mag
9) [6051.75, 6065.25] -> -0.011 mag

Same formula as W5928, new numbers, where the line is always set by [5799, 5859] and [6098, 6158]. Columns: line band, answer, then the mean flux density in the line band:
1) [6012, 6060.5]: 1.06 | 15.6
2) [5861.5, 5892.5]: 8.90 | 10.8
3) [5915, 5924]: 1.98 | 12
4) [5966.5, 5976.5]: 1.45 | 13.4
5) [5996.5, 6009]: 1.03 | 14.5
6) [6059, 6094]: -1.05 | 16.6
